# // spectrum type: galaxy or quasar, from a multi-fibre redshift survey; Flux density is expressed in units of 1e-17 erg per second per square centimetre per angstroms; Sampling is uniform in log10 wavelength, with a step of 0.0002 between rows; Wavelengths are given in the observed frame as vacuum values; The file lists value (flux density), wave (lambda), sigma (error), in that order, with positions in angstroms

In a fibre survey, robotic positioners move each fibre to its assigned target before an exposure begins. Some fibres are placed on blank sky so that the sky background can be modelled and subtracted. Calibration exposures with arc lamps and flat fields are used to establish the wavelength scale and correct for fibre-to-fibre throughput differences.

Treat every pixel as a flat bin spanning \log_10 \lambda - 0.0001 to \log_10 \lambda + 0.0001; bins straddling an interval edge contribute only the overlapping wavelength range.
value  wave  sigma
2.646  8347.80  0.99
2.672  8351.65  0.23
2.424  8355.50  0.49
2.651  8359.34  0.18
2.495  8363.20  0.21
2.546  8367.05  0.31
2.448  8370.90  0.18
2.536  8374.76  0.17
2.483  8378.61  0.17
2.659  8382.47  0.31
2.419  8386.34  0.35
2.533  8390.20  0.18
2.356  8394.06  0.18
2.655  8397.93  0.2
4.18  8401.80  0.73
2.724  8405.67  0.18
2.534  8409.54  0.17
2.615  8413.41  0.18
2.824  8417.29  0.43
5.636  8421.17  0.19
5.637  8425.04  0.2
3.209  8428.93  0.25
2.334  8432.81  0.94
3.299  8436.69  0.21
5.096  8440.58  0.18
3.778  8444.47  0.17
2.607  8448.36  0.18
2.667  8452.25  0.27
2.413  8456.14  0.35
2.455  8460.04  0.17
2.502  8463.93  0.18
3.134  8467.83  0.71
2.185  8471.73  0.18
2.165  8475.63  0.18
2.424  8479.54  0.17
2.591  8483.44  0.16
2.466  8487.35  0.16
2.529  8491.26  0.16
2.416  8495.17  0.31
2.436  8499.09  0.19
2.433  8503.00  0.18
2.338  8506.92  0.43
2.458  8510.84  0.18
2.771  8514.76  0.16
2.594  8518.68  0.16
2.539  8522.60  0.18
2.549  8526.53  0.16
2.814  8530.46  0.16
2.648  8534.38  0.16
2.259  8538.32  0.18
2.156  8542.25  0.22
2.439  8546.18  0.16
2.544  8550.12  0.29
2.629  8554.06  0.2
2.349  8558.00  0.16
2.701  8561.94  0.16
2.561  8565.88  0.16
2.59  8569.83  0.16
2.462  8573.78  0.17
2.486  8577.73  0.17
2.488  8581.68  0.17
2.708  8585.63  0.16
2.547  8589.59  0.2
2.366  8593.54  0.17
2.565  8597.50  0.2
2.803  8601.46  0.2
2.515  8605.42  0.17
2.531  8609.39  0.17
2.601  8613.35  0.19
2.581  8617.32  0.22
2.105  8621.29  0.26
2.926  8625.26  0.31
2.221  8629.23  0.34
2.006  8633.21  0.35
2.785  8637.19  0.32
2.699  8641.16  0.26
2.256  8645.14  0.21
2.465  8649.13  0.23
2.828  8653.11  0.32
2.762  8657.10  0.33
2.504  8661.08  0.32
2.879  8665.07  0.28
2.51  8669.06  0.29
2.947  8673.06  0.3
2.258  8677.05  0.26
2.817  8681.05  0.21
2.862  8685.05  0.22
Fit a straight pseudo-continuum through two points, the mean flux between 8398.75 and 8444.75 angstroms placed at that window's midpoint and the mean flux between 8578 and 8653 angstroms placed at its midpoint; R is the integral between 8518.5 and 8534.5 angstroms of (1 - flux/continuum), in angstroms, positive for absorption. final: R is 2.1 angstroms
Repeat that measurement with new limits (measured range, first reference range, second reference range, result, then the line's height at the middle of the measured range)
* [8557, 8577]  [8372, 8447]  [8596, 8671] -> 1.56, 2.75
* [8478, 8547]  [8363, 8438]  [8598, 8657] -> 7.04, 2.78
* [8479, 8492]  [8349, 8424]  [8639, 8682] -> 1.20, 2.76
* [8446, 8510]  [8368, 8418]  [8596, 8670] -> 3.54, 2.64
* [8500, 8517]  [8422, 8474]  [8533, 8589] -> 2.02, 2.84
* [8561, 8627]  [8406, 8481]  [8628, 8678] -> 3.90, 2.72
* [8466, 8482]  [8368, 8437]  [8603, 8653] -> 2.21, 2.87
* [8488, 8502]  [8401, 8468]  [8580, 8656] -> 2.71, 3.05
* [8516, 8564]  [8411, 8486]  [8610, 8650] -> 4.65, 2.79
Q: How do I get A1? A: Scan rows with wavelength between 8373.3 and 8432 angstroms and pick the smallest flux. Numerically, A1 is 2.356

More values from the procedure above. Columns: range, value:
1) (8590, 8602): 2.366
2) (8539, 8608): 2.156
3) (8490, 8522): 2.338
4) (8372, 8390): 2.419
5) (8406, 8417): 2.534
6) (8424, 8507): 2.165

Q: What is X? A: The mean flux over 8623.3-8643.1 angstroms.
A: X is 2.53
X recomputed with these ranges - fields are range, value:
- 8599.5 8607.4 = 2.66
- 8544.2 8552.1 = 2.49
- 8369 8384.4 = 2.53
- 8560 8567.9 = 2.63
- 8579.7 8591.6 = 2.58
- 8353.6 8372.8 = 2.51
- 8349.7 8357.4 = 2.55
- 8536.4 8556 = 2.41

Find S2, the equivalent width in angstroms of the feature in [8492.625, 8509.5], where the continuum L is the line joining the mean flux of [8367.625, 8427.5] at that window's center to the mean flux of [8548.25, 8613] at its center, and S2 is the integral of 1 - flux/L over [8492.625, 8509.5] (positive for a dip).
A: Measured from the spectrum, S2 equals 2.23 angstroms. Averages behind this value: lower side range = 3.07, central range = 2.41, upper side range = 2.55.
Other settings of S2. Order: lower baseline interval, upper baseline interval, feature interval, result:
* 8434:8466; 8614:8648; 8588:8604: 0.03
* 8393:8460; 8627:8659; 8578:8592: 0.82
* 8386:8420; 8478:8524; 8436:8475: -4.53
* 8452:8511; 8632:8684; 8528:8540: -0.33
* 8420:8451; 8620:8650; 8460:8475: 4.53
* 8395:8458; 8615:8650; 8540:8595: 4.74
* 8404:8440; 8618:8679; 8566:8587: 2.23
